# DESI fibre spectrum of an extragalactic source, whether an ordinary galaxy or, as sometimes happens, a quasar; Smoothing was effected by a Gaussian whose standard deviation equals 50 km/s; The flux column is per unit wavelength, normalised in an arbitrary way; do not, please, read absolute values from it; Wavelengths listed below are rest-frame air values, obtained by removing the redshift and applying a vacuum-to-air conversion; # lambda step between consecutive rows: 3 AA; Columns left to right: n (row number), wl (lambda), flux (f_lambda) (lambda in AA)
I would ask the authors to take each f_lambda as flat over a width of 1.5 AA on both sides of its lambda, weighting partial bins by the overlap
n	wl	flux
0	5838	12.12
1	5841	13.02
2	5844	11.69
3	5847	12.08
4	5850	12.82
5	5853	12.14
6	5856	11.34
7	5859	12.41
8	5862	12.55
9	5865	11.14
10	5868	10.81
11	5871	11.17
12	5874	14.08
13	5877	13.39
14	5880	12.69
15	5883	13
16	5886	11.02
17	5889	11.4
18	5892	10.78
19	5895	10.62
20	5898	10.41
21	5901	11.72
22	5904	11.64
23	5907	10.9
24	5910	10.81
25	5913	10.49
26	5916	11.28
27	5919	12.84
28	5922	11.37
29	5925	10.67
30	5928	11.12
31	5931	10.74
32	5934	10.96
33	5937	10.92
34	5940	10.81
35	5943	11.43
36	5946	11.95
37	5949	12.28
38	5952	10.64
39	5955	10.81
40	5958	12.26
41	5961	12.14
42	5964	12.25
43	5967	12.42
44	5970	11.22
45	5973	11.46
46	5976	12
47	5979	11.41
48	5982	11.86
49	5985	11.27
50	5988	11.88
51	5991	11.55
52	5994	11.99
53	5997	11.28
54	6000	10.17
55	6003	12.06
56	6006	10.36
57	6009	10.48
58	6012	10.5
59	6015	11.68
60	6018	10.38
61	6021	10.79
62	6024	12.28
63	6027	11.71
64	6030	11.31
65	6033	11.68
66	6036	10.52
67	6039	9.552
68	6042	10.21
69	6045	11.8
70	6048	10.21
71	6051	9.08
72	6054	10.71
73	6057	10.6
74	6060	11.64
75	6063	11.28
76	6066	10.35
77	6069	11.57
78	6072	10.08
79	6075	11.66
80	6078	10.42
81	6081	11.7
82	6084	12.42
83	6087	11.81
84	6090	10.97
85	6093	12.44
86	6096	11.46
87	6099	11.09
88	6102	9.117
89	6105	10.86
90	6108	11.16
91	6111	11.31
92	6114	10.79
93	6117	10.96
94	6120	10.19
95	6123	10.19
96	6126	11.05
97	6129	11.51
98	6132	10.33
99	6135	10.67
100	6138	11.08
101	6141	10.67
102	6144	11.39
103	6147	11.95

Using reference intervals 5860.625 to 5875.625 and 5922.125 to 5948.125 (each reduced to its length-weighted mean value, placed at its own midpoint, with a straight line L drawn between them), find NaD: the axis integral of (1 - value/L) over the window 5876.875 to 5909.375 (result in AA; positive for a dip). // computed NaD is 0.4 AA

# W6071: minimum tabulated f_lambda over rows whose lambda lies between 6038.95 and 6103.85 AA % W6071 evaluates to 9.08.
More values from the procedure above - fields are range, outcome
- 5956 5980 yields 11.22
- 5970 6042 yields 9.552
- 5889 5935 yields 10.41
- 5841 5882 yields 10.81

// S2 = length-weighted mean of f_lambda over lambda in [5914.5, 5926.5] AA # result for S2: 11.5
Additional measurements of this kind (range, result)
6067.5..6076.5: 11.1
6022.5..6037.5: 11.5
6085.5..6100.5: 11.6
